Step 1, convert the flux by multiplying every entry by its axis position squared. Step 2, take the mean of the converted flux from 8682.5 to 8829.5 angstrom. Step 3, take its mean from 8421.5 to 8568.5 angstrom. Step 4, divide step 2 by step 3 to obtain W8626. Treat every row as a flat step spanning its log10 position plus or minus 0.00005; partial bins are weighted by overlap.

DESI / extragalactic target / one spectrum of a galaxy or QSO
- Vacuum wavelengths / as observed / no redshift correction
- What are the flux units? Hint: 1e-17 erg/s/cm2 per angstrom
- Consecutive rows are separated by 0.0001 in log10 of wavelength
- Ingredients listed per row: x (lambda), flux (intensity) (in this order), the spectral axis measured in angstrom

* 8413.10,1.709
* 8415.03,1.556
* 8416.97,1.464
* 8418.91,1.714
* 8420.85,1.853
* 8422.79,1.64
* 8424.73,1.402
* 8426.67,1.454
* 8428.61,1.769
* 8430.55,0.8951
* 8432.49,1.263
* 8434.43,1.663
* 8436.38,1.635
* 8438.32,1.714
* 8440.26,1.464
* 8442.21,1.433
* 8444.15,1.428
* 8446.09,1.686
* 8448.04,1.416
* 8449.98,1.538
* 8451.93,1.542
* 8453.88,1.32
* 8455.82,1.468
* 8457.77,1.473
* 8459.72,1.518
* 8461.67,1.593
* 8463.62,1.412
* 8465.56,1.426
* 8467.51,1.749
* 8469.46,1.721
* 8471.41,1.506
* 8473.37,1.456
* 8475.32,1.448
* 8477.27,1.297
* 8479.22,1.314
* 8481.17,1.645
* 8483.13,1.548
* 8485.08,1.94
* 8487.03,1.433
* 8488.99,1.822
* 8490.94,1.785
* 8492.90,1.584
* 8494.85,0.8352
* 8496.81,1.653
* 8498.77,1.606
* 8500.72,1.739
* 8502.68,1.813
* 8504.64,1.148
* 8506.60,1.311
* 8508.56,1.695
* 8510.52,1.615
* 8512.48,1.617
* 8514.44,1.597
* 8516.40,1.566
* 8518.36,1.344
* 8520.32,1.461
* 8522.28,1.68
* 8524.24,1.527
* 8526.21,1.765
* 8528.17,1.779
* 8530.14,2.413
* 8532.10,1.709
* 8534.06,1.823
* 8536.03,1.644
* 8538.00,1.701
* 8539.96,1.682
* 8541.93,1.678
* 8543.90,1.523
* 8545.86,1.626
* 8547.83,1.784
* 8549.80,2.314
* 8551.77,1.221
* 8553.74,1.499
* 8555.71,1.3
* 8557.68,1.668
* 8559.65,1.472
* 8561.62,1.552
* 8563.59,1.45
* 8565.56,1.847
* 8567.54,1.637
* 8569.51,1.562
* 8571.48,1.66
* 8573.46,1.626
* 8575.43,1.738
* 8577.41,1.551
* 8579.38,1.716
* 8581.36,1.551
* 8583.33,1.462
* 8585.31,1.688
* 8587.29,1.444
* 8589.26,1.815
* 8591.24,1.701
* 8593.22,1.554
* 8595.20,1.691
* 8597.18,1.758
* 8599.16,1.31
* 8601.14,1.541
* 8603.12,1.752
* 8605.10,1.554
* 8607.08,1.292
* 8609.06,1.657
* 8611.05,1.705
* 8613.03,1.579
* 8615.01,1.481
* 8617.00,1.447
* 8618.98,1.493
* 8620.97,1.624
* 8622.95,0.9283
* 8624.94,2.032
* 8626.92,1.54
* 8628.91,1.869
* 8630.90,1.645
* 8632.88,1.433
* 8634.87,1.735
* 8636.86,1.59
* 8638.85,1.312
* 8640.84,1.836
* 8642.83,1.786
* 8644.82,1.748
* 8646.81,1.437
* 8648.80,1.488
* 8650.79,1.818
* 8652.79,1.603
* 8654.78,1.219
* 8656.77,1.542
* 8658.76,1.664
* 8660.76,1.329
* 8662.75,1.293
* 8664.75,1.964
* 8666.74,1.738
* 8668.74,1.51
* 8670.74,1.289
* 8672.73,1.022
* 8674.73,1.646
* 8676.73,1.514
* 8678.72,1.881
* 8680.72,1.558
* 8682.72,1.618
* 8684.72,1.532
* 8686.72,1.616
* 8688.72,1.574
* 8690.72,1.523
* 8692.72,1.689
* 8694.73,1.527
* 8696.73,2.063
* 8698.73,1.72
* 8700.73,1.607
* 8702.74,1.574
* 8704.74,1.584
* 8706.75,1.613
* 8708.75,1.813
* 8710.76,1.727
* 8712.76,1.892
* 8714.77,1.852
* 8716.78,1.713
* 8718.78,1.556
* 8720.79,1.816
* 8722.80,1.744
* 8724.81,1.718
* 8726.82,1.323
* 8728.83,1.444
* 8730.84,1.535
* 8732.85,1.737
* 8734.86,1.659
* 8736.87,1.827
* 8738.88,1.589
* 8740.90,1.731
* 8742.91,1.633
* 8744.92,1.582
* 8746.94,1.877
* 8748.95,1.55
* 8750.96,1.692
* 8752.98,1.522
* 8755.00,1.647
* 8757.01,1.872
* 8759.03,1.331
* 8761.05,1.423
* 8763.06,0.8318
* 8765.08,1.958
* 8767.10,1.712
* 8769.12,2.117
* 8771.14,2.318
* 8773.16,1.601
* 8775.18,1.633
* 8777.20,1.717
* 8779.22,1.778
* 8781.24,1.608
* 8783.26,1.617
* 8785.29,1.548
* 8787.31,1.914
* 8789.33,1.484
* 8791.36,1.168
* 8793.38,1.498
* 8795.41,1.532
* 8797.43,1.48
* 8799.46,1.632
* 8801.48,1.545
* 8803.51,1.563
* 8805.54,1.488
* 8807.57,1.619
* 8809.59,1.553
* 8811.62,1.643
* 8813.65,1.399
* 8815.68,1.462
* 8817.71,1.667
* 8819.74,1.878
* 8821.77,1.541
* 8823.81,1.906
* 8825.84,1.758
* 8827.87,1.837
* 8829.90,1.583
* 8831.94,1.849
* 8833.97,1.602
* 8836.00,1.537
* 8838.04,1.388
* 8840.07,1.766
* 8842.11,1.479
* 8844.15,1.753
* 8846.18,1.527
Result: 1.1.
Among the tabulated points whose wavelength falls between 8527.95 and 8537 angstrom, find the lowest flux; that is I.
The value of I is 1.644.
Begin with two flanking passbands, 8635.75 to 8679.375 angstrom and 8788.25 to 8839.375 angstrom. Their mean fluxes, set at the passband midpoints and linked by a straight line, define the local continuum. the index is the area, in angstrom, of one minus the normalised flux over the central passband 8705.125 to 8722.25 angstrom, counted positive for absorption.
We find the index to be -1.9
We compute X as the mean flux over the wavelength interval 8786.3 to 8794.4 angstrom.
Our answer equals 1.52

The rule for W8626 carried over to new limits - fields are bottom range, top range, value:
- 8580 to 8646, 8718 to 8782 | 1.08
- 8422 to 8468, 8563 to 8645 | 1.11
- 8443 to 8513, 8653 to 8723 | 1.11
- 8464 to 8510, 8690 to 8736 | 1.14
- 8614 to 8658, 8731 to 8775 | 1.09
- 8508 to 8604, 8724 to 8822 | 1.04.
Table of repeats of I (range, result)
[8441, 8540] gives 0.8352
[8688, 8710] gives 1.523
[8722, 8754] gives 1.323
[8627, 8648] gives 1.312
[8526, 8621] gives 1.221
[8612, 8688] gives 0.9283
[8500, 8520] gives 1.148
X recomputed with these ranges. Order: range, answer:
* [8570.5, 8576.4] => 1.67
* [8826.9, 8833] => 1.75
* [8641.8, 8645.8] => 1.77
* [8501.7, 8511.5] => 1.52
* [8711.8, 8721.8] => 1.76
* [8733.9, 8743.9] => 1.69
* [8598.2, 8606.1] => 1.54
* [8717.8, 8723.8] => 1.7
